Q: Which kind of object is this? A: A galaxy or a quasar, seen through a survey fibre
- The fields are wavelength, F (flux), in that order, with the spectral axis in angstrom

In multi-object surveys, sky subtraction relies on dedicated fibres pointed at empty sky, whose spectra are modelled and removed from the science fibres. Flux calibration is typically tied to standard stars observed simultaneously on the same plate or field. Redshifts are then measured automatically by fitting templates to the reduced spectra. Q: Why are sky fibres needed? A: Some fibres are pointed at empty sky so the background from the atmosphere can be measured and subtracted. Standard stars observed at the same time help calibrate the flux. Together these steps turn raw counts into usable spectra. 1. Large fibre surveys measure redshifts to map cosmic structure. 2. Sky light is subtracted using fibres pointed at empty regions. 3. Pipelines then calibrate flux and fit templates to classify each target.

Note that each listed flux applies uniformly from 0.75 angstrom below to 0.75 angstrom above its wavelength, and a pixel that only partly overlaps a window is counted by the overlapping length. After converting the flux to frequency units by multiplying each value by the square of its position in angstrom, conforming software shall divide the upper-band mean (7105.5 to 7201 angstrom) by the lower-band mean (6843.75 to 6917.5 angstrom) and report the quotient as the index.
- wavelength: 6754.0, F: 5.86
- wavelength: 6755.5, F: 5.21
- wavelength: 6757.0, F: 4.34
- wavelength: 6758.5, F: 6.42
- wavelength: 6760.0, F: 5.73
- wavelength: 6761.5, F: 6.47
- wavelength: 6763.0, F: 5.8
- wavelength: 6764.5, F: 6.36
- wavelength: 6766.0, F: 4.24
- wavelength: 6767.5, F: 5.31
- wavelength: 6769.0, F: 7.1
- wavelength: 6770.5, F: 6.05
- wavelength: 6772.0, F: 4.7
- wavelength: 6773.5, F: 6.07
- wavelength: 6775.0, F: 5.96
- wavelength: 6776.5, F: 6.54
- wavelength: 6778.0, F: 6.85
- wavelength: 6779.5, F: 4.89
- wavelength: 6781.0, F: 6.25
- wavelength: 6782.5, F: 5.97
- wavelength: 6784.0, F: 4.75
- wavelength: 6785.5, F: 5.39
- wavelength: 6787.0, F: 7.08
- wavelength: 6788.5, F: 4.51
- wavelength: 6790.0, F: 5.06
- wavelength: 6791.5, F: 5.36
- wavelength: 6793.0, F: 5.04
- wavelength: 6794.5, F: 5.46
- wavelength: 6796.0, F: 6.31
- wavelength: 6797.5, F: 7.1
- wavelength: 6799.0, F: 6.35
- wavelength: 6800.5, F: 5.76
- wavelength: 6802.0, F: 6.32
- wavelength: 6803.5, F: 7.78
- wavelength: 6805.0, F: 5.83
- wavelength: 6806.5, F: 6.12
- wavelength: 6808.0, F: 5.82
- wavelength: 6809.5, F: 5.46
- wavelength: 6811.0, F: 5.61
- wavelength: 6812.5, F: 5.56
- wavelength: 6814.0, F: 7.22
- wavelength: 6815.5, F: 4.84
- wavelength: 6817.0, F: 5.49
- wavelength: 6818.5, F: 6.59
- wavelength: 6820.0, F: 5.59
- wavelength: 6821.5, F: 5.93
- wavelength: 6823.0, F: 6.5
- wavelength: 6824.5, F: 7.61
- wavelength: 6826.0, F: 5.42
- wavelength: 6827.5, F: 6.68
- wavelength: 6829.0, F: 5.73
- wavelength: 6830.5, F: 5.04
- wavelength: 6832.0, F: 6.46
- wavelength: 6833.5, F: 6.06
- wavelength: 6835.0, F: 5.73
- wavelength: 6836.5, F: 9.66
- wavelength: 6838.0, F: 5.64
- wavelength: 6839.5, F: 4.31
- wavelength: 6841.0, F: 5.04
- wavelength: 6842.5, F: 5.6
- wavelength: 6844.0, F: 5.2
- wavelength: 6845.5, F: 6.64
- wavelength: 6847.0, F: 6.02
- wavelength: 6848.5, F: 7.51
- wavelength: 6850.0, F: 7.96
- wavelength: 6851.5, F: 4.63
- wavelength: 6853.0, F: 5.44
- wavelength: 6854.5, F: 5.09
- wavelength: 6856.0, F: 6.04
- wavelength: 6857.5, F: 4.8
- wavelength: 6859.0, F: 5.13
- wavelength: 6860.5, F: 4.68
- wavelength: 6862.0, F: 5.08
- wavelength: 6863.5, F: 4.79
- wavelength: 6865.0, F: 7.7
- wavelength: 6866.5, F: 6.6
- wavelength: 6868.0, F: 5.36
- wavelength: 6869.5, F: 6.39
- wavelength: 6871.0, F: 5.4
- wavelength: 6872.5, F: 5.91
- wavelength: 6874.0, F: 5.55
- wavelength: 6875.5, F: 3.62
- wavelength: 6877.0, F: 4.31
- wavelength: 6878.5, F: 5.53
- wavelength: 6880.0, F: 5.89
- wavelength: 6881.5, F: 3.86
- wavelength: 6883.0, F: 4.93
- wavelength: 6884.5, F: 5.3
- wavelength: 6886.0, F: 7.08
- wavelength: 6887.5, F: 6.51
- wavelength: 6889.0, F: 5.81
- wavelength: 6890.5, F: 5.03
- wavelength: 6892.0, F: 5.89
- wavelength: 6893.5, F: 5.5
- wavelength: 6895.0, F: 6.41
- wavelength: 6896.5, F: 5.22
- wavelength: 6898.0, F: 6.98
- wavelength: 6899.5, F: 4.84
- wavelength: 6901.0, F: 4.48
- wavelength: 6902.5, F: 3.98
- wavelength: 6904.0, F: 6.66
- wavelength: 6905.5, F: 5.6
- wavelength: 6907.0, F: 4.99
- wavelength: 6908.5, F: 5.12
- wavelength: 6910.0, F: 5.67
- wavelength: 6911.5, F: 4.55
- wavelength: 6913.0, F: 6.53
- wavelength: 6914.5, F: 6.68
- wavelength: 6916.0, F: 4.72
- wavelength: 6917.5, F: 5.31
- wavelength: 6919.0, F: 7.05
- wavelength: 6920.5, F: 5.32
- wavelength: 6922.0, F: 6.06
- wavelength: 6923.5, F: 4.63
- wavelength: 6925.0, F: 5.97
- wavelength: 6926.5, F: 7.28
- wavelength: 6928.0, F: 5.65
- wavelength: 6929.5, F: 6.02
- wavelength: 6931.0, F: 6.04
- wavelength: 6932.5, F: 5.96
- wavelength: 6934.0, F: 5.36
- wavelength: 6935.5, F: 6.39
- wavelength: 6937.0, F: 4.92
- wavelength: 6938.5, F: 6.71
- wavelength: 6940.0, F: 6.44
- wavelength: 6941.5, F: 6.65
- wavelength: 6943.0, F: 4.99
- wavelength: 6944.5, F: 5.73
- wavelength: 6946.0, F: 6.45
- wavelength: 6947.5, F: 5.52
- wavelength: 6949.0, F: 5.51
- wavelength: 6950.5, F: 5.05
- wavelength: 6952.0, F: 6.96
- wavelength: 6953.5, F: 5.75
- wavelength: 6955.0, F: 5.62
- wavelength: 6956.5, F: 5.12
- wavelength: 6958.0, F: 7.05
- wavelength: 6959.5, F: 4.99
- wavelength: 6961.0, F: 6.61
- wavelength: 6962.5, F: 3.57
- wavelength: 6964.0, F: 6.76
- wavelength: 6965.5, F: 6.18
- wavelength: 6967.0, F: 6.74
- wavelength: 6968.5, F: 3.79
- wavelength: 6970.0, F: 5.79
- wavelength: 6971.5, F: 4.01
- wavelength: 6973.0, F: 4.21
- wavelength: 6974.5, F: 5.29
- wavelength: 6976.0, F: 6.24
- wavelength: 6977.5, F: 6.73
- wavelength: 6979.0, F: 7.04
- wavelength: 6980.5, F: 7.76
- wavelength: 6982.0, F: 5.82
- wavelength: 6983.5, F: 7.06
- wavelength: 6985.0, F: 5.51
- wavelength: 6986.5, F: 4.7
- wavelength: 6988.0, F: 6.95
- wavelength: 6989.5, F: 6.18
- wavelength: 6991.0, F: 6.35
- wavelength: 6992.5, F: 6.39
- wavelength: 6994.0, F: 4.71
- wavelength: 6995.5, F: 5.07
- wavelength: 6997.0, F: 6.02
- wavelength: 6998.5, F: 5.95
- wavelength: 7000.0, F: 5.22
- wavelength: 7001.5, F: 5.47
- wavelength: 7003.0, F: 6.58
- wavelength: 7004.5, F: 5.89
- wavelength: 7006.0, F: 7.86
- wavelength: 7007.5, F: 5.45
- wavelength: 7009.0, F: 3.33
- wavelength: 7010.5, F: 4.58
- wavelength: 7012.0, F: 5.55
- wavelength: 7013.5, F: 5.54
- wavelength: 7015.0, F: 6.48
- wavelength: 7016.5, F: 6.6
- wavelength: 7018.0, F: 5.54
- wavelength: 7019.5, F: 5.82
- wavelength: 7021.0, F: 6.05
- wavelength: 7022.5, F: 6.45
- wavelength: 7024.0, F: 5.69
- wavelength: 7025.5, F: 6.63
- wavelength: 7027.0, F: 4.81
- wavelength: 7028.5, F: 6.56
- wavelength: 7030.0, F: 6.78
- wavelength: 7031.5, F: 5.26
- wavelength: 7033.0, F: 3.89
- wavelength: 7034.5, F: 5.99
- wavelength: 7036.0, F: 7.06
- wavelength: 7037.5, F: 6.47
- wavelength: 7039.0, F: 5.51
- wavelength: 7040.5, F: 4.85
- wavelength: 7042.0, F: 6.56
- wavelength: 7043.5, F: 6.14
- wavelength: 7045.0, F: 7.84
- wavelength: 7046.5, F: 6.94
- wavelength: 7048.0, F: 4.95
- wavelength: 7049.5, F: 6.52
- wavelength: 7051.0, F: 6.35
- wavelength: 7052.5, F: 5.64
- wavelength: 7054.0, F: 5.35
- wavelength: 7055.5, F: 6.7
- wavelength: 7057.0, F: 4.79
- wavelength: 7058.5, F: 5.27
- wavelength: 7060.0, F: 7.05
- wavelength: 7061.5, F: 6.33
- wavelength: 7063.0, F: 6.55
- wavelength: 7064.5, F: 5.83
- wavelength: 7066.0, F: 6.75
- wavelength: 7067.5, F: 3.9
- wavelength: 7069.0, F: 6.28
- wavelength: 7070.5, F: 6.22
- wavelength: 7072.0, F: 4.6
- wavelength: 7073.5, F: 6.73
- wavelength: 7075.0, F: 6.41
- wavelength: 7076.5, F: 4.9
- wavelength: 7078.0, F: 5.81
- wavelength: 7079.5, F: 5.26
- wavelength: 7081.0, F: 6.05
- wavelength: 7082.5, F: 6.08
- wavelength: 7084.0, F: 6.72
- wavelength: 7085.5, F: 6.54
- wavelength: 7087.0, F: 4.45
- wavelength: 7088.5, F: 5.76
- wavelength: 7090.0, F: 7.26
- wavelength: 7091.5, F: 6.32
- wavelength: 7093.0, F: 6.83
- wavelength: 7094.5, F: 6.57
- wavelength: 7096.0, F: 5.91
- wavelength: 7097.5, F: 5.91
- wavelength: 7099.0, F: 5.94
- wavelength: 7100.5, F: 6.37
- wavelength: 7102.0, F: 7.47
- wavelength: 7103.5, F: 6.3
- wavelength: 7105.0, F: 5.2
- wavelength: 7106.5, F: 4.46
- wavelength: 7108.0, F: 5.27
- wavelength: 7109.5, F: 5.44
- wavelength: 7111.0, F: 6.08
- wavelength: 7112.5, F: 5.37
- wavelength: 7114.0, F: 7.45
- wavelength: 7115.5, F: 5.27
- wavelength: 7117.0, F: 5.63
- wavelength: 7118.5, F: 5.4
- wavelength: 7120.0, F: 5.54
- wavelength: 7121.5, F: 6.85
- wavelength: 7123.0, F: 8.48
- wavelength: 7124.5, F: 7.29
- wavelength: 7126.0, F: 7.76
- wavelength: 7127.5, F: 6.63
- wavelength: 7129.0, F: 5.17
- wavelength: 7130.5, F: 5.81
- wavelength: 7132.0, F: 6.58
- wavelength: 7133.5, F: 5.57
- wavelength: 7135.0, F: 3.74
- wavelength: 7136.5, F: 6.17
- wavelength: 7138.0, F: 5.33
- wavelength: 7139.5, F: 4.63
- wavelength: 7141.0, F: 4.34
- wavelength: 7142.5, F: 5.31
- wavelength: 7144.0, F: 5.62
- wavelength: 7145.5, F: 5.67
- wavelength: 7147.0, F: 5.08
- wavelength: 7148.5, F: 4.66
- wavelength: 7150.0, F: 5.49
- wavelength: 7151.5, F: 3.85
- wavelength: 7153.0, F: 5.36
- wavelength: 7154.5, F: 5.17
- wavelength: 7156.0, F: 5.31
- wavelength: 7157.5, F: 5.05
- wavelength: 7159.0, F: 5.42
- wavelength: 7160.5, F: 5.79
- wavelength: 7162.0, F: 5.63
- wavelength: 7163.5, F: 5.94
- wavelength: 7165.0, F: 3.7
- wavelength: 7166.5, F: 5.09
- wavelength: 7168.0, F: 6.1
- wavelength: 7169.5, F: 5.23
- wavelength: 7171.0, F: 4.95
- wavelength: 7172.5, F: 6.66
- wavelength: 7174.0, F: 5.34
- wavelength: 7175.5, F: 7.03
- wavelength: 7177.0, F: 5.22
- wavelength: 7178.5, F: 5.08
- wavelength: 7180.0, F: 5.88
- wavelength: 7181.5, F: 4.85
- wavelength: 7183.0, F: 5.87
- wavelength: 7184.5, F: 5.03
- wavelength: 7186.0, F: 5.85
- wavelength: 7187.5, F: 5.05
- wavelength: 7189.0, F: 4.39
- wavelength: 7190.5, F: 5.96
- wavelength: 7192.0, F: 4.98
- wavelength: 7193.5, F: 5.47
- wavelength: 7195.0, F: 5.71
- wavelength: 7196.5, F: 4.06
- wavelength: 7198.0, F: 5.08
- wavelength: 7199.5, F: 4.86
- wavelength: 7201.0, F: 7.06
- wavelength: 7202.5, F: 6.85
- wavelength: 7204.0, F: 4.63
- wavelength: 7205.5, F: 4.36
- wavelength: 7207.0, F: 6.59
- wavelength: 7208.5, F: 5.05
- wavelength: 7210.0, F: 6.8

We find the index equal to 1.1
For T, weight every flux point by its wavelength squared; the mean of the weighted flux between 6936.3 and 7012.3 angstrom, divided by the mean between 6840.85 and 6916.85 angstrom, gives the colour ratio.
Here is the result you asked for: 1.1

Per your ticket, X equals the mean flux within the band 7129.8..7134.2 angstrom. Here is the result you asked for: 5.99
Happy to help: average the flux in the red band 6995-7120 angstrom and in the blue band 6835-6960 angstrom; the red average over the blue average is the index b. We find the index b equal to 1.03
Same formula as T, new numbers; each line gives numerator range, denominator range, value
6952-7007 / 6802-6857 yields 1.01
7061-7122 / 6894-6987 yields 1.08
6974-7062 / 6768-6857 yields 1.06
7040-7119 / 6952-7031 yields 1.05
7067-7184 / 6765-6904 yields 1.08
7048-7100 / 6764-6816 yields 1.11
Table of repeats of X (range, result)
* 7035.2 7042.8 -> 6.09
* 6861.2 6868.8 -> 5.9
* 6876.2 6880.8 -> 5.21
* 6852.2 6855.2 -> 5.26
